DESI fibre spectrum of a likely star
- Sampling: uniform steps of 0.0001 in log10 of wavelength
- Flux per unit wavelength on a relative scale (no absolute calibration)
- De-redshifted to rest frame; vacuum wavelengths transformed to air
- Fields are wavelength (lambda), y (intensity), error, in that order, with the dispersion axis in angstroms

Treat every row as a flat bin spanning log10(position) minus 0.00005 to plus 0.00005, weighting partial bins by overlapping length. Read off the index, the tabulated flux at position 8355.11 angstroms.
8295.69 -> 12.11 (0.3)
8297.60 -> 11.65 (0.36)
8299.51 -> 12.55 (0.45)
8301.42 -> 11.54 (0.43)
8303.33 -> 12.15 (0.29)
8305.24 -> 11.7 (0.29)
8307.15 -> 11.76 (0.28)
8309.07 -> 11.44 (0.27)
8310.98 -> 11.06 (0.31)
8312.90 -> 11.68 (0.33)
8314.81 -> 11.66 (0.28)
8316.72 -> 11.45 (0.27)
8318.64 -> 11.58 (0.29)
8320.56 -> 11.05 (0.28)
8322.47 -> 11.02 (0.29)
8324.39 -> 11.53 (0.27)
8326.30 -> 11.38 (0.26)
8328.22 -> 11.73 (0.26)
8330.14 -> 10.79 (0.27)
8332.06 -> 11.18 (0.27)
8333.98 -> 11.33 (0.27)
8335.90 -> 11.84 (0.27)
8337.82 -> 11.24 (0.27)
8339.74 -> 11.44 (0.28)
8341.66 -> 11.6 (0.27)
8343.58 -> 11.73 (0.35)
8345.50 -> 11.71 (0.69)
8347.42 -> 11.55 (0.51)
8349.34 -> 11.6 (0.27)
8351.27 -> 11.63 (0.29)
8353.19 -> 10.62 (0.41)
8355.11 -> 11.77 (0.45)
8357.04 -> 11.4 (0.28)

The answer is 11.77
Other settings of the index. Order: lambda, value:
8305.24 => 11.7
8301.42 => 11.54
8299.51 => 12.55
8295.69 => 12.11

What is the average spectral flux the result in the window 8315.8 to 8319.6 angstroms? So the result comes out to 11.5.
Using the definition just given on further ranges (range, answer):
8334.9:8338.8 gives 11.5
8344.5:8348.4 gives 11.6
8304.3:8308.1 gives 11.7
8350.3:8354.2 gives 11.1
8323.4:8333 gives 11.3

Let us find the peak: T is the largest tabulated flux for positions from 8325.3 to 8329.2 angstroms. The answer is 11.73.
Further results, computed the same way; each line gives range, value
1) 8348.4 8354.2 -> 11.63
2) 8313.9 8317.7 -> 11.66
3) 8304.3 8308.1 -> 11.76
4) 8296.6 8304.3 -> 12.55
